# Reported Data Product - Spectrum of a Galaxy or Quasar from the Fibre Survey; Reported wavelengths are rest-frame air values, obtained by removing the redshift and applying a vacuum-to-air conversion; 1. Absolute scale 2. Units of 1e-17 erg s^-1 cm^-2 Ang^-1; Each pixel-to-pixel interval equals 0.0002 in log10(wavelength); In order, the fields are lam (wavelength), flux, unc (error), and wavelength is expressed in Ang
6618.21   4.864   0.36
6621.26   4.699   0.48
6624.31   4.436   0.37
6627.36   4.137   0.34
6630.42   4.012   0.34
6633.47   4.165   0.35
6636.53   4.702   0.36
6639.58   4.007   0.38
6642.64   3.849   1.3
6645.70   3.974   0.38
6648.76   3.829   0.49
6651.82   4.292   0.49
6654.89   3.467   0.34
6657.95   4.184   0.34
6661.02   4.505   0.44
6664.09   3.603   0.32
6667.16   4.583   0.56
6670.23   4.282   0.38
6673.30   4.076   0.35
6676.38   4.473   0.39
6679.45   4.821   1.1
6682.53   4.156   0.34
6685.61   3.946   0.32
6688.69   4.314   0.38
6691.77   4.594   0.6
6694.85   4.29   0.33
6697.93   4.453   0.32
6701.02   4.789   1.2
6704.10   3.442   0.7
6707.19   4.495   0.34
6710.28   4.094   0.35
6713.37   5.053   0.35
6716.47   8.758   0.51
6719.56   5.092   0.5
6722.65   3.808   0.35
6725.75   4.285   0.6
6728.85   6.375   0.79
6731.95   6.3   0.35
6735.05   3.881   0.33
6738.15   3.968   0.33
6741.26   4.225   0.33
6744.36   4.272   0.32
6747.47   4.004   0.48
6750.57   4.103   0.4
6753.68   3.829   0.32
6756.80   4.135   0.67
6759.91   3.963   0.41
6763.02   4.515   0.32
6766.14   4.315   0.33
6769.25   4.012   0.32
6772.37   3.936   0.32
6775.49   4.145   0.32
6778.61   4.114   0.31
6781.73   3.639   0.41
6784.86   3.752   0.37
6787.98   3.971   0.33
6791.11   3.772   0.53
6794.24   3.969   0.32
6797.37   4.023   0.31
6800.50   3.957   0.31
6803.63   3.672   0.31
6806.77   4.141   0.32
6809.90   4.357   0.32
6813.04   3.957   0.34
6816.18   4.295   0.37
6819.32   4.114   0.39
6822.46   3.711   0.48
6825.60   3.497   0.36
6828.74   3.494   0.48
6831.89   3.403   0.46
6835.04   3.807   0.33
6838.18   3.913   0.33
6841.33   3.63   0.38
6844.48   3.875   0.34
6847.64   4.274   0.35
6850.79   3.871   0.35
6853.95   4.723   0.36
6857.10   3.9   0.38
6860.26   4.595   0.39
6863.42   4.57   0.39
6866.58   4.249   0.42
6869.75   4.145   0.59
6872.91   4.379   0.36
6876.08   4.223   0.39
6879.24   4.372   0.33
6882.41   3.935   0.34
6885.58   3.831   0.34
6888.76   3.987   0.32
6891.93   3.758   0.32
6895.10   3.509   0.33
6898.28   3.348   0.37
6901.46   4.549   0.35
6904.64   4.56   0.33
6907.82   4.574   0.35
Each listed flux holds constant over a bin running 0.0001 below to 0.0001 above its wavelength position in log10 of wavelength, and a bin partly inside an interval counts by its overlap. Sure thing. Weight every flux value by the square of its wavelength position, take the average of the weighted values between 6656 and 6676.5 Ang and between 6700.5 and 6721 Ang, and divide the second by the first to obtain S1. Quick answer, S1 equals 1.23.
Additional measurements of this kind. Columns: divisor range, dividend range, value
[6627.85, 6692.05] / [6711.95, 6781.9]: 1.12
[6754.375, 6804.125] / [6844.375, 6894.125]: 1.07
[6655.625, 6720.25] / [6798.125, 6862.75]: 0.91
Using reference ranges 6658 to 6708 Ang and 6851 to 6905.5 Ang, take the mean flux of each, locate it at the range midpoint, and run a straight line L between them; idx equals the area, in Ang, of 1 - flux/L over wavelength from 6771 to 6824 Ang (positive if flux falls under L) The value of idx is 2.9 Ang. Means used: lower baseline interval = 4.29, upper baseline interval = 4.14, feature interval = 3.97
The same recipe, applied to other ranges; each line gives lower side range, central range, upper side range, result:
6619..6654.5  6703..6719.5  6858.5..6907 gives -4.12 Ang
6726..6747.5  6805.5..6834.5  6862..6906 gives 3.30 Ang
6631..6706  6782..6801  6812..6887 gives 0.93 Ang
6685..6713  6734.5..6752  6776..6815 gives 0.26 Ang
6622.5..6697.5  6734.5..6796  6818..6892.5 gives 1.09 Ang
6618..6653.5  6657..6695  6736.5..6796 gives -1.22 Ang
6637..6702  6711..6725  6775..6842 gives -4.80 Ang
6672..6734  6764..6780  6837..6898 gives 1.30 Ang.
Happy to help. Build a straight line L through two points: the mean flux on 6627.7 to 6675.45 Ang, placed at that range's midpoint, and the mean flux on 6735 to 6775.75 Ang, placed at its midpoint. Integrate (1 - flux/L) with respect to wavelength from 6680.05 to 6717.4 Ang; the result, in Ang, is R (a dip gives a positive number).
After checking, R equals -4.84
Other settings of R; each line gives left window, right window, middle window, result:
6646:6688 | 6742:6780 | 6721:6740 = -2.9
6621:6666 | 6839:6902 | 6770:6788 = 0.7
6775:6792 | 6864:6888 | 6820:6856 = 1.9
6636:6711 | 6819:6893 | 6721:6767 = -3.0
